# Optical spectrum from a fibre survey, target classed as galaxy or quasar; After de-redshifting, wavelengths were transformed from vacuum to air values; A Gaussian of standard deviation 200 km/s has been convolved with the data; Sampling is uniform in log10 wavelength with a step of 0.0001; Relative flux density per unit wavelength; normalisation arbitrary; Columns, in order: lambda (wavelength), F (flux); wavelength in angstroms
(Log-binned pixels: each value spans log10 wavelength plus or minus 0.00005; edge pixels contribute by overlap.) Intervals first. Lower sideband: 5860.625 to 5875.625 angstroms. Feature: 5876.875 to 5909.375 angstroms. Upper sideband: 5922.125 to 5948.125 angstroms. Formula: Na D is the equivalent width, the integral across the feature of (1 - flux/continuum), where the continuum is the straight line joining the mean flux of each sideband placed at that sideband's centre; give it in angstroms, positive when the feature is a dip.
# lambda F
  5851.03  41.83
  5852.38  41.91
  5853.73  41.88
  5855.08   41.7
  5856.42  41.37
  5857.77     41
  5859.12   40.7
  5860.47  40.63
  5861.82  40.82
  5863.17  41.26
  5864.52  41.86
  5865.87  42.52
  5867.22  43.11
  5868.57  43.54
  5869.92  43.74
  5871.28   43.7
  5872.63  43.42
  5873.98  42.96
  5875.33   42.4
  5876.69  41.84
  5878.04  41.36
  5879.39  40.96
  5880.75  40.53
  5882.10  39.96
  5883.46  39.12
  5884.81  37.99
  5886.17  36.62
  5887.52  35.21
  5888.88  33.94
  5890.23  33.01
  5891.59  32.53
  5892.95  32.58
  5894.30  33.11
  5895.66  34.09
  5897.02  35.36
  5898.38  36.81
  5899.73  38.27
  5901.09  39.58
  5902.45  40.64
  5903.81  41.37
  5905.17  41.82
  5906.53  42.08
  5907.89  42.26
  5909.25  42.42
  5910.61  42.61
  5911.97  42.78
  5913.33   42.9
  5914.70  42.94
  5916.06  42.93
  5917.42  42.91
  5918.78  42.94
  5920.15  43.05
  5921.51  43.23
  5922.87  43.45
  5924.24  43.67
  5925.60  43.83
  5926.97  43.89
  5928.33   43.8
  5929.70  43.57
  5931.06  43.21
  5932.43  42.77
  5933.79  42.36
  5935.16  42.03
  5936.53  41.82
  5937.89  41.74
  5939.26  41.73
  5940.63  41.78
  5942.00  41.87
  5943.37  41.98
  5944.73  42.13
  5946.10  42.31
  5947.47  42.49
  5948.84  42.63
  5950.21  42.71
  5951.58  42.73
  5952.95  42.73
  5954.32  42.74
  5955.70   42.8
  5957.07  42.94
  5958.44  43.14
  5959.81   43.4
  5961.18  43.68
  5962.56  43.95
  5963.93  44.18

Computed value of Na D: 3.6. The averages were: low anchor 42.6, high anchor 42.7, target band 38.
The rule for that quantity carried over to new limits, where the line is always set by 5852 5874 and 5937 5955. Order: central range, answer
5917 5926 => -0.2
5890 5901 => 1.9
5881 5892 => 1.5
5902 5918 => 0.0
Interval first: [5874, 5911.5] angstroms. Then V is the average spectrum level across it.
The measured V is 38.6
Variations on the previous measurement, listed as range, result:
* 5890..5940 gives 40.9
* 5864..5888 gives 41.2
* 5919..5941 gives 42.9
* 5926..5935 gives 43.2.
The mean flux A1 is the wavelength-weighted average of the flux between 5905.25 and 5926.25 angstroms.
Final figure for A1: 42.9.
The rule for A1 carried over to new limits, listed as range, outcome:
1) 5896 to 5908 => 39.5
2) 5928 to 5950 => 42.4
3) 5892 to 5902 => 35.7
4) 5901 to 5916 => 42.1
